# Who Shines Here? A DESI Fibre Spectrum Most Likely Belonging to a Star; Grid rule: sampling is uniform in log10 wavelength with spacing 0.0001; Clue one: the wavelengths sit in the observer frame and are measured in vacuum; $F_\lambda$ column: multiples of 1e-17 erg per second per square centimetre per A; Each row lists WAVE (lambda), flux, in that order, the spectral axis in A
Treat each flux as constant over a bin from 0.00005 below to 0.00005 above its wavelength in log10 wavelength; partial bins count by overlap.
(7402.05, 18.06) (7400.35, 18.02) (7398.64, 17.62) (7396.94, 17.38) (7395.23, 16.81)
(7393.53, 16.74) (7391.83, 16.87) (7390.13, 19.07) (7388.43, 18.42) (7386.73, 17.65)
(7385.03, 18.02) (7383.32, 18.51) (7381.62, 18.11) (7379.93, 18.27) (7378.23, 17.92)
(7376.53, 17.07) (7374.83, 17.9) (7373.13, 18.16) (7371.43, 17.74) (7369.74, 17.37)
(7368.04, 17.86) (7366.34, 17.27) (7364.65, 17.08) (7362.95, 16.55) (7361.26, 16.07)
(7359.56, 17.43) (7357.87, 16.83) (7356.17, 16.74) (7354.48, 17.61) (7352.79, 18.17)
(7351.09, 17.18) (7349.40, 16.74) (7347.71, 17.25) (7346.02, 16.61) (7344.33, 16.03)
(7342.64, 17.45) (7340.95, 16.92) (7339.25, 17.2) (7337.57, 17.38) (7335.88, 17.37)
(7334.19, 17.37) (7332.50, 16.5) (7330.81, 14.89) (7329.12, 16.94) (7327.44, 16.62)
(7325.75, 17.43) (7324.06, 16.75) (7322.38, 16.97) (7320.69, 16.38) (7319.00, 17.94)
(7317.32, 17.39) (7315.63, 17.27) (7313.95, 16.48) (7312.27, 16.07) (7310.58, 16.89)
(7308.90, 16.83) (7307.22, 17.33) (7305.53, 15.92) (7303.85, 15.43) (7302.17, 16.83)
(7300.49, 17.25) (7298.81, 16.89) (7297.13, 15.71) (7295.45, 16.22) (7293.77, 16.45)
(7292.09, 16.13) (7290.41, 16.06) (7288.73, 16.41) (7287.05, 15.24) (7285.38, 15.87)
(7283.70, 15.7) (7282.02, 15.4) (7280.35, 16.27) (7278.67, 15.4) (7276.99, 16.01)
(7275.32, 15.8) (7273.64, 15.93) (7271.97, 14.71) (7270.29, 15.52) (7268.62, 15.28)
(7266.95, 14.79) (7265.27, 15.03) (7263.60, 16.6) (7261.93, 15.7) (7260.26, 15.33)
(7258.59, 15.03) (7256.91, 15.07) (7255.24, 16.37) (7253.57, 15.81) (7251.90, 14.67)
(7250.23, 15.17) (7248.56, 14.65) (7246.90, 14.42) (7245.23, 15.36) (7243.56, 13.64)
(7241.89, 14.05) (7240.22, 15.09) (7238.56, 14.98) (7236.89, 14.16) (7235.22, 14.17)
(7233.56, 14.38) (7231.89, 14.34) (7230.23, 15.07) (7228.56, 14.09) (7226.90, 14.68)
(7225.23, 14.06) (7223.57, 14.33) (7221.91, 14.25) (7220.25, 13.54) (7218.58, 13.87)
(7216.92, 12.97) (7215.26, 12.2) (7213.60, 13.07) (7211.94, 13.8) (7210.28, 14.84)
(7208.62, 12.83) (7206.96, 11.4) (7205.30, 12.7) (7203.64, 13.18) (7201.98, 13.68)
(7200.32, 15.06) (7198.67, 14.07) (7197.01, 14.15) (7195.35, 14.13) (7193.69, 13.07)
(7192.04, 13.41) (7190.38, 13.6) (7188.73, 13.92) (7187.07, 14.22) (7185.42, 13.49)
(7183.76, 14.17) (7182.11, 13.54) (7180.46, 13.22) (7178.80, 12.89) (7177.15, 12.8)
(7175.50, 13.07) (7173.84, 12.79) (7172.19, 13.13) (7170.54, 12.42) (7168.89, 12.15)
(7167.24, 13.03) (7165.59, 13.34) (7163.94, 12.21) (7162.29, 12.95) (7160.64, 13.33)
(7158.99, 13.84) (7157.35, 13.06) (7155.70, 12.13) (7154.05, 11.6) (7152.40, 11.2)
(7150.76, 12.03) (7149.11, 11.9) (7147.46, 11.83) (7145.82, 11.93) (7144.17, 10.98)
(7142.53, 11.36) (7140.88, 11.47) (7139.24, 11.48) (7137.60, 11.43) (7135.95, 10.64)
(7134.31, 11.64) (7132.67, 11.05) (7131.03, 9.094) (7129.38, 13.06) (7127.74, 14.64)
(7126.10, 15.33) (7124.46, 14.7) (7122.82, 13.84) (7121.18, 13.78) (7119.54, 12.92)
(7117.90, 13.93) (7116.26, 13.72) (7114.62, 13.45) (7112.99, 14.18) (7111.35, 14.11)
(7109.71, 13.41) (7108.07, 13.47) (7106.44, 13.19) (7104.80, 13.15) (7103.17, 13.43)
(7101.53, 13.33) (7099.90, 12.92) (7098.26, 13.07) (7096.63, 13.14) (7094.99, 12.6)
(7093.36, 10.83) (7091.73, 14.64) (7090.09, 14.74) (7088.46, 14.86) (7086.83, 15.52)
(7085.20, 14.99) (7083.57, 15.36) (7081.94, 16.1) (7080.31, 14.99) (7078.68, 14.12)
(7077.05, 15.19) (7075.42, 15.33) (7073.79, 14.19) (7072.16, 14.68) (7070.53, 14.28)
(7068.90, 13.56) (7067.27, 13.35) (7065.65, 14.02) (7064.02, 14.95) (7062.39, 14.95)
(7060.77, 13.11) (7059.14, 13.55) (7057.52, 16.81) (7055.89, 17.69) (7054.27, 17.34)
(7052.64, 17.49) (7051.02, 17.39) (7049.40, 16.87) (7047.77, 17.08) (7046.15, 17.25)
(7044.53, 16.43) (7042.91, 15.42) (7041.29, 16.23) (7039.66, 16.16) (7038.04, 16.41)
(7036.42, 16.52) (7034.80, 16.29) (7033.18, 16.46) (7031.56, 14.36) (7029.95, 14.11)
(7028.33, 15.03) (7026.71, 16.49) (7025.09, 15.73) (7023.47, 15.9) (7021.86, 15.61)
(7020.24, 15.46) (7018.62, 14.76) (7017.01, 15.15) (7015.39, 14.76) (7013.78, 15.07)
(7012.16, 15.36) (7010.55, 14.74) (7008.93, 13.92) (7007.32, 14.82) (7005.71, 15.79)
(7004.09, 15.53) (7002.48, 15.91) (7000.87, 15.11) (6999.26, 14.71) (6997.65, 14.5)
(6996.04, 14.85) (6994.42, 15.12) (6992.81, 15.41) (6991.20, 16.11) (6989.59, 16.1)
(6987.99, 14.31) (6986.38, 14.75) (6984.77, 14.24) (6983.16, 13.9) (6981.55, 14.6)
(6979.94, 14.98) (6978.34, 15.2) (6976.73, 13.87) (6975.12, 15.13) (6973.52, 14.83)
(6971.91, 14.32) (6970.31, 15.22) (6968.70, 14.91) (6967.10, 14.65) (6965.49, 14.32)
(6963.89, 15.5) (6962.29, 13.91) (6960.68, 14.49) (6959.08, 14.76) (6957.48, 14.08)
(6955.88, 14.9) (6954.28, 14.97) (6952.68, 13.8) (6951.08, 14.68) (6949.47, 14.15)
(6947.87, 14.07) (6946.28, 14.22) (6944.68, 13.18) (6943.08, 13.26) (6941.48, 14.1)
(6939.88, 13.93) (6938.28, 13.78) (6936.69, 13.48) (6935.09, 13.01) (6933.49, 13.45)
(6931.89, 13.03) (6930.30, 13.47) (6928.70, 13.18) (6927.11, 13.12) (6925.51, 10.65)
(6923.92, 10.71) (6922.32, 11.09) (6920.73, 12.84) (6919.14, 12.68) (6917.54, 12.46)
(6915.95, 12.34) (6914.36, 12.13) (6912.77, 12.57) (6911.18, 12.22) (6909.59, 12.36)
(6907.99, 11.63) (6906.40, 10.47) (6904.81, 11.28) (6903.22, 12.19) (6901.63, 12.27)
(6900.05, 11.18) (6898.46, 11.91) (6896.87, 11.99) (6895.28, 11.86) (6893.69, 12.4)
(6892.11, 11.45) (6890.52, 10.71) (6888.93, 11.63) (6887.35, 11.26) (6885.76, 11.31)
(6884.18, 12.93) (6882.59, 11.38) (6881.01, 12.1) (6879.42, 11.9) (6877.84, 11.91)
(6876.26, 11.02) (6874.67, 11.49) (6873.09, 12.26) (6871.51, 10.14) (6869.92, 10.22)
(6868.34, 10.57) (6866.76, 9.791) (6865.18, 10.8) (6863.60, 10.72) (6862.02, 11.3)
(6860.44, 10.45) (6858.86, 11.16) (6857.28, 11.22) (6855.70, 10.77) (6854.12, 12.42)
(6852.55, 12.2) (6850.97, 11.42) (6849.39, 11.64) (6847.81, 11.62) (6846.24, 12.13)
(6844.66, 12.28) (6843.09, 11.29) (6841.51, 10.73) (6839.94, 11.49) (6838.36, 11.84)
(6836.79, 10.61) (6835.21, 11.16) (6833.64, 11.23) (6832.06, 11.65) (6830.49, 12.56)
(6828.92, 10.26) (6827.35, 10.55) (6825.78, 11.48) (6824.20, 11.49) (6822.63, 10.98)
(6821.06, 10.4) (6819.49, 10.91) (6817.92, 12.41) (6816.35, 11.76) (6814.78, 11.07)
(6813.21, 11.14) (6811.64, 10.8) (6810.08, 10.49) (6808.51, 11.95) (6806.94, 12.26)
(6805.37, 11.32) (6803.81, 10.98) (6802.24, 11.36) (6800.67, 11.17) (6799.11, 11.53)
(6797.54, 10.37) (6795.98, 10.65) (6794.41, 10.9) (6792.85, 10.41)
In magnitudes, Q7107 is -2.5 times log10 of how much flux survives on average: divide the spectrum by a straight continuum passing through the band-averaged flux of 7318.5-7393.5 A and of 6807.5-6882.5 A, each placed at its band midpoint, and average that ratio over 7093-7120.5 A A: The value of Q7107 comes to 0.09 mag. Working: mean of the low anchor 11.3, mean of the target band 13.3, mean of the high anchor 17.3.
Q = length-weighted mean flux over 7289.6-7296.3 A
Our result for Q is 16.2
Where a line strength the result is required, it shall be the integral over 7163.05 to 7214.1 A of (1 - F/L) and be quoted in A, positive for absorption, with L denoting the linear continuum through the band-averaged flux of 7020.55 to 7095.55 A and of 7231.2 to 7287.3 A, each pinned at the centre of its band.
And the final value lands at 6.4 A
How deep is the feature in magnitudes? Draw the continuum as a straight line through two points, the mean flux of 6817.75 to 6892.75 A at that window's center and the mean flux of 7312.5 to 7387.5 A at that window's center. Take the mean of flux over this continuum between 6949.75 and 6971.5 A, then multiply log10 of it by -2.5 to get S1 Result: -0.16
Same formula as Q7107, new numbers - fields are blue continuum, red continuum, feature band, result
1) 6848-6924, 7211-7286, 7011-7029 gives -0.20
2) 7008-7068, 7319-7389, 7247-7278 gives 0.09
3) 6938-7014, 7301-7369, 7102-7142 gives 0.20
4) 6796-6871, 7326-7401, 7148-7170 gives 0.19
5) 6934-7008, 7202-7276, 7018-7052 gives -0.10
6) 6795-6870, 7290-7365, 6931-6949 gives -0.10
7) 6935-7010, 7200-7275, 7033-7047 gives -0.13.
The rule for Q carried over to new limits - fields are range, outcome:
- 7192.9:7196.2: 13.6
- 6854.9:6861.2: 10.9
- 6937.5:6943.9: 13.8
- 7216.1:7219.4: 13.4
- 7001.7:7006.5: 15.7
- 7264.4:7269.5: 15.1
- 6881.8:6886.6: 11.9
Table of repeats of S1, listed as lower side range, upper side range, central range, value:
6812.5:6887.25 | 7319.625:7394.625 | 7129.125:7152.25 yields 0.28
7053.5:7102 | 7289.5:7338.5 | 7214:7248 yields 0.13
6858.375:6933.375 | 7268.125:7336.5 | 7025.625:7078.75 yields -0.16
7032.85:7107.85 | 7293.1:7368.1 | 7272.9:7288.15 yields 0.05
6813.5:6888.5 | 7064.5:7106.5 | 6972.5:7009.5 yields -0.15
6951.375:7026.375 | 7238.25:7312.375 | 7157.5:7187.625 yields 0.17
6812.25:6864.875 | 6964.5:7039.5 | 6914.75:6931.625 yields 0.09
